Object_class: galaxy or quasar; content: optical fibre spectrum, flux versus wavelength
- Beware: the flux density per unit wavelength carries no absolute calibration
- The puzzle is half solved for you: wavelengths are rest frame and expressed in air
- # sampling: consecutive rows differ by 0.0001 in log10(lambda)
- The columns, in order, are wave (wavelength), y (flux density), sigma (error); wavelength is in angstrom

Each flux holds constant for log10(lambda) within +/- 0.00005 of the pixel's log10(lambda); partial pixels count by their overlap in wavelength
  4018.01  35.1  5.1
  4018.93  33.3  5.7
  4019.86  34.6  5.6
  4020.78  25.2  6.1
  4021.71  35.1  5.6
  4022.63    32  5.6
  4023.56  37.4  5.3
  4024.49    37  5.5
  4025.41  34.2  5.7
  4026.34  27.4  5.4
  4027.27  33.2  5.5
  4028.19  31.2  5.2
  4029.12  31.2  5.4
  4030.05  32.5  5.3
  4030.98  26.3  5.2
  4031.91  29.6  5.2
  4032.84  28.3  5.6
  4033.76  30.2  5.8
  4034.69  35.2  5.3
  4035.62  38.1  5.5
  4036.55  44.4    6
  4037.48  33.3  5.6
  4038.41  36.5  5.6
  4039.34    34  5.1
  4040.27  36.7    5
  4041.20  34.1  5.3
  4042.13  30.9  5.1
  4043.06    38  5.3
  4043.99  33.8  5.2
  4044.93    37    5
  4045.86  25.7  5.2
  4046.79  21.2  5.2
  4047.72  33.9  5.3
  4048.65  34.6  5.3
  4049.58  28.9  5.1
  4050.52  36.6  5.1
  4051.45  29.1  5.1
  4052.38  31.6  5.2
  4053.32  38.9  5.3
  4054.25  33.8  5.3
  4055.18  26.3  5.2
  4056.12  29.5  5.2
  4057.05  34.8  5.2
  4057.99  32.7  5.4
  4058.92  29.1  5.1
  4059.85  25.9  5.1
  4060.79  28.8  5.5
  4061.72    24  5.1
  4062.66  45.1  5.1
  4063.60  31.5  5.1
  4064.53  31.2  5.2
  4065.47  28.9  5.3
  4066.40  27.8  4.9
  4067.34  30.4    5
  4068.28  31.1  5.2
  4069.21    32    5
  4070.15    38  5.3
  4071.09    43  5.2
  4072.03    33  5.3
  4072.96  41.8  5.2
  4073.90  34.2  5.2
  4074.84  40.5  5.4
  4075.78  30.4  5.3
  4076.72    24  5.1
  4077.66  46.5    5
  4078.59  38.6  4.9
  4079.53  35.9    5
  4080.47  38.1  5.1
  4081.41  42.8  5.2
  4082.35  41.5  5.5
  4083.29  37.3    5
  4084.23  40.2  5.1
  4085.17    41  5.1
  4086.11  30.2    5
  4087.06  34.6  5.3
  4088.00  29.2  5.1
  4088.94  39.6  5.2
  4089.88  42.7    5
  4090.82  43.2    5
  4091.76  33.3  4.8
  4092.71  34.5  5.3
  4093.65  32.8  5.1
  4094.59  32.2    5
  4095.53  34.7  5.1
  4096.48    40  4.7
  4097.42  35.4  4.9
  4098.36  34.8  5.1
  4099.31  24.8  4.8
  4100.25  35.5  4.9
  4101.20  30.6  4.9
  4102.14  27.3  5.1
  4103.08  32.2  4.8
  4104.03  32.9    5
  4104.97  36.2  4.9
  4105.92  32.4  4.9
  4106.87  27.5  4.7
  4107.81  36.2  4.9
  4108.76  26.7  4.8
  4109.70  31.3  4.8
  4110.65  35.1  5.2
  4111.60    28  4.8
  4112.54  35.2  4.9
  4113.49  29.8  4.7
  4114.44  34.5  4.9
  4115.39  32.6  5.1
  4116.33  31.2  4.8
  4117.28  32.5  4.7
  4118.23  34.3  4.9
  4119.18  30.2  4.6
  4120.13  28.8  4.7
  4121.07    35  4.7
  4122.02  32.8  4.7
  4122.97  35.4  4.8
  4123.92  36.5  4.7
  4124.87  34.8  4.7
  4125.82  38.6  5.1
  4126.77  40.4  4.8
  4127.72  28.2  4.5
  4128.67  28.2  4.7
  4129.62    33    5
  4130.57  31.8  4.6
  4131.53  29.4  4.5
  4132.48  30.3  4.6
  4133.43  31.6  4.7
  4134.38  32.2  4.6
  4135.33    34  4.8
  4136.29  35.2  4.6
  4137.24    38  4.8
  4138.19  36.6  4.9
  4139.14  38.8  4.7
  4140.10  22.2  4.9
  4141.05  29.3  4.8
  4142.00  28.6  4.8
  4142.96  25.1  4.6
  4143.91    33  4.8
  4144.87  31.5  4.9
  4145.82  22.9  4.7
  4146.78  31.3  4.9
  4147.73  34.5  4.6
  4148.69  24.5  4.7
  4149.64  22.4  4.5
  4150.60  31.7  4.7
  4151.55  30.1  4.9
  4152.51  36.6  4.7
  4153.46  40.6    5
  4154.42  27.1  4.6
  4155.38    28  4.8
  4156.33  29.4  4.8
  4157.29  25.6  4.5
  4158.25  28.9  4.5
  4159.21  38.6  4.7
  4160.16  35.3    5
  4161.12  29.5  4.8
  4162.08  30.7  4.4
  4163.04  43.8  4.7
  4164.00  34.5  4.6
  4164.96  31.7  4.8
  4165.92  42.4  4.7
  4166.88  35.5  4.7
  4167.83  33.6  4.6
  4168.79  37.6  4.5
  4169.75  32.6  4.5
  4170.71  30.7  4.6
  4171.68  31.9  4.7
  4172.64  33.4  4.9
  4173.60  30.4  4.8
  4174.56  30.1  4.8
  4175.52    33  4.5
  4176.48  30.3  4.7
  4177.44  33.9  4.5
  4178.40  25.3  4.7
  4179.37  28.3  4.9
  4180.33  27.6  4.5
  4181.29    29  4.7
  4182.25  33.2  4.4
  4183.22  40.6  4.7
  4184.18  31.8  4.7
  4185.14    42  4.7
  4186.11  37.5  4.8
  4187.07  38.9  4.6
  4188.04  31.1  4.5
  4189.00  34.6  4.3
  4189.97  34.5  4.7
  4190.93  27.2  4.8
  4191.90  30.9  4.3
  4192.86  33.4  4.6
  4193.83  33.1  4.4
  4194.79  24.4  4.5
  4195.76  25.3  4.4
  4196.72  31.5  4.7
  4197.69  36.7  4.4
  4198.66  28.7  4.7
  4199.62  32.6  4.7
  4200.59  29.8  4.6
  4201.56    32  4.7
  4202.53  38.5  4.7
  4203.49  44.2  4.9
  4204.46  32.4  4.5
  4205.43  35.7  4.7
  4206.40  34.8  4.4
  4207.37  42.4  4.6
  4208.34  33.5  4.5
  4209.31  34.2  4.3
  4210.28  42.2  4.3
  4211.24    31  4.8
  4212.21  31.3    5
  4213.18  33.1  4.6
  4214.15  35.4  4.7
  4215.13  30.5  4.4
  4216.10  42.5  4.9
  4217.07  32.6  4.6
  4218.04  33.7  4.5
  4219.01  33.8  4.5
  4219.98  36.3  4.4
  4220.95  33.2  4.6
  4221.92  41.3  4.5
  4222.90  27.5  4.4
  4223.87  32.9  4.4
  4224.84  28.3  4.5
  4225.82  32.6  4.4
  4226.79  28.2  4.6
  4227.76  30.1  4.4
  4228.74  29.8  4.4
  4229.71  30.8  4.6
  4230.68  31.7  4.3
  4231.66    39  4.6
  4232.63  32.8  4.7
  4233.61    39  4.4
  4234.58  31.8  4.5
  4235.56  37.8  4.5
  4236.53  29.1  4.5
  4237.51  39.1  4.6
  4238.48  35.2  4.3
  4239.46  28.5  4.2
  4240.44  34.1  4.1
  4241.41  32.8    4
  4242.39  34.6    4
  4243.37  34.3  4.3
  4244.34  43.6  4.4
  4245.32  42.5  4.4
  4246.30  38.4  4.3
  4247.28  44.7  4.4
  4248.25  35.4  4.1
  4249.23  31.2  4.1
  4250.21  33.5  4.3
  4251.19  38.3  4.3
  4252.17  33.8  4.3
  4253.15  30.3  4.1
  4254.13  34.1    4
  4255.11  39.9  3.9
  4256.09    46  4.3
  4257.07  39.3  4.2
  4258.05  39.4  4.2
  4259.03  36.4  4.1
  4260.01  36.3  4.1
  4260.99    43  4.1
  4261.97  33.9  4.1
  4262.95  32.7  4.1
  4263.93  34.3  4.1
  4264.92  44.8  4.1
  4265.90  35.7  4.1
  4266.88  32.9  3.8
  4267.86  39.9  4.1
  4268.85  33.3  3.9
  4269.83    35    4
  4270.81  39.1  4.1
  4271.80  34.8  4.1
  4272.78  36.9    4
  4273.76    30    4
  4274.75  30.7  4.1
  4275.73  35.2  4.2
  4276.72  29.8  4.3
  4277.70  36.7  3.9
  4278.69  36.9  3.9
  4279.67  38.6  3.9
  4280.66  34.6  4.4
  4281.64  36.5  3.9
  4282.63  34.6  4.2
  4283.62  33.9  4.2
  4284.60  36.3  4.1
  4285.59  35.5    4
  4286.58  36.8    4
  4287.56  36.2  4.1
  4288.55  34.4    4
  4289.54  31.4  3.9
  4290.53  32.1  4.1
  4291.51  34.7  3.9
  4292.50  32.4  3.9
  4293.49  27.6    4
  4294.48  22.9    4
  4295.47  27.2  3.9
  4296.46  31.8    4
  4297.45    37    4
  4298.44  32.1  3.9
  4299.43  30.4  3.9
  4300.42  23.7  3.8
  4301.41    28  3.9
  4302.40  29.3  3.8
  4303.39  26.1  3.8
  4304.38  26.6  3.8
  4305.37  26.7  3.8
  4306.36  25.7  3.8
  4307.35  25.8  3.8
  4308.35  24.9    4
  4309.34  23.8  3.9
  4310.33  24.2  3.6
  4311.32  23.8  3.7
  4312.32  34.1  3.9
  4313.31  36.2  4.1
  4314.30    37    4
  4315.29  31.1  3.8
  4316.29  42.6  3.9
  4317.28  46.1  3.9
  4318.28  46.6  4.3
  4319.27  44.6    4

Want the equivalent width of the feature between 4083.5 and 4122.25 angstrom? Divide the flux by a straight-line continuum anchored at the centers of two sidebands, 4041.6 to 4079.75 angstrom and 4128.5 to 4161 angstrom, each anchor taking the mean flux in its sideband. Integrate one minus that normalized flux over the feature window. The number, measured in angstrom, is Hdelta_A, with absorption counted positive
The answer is -1.8 angstrom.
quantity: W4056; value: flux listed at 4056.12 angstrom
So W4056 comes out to 29.5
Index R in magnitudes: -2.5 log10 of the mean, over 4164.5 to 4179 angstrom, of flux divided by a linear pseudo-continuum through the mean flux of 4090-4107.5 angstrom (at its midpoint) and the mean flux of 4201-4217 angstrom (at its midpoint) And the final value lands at 0.07 mag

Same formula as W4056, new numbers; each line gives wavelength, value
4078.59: 38.6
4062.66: 45.1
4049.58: 28.9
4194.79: 24.4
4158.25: 28.9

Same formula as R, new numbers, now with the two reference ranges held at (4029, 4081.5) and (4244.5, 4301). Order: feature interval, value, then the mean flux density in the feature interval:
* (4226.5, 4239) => 0.04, 33.5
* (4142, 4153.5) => 0.14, 29.9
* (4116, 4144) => 0.04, 32.5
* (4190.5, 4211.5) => 0.03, 33.4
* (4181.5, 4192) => -0.01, 34.7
